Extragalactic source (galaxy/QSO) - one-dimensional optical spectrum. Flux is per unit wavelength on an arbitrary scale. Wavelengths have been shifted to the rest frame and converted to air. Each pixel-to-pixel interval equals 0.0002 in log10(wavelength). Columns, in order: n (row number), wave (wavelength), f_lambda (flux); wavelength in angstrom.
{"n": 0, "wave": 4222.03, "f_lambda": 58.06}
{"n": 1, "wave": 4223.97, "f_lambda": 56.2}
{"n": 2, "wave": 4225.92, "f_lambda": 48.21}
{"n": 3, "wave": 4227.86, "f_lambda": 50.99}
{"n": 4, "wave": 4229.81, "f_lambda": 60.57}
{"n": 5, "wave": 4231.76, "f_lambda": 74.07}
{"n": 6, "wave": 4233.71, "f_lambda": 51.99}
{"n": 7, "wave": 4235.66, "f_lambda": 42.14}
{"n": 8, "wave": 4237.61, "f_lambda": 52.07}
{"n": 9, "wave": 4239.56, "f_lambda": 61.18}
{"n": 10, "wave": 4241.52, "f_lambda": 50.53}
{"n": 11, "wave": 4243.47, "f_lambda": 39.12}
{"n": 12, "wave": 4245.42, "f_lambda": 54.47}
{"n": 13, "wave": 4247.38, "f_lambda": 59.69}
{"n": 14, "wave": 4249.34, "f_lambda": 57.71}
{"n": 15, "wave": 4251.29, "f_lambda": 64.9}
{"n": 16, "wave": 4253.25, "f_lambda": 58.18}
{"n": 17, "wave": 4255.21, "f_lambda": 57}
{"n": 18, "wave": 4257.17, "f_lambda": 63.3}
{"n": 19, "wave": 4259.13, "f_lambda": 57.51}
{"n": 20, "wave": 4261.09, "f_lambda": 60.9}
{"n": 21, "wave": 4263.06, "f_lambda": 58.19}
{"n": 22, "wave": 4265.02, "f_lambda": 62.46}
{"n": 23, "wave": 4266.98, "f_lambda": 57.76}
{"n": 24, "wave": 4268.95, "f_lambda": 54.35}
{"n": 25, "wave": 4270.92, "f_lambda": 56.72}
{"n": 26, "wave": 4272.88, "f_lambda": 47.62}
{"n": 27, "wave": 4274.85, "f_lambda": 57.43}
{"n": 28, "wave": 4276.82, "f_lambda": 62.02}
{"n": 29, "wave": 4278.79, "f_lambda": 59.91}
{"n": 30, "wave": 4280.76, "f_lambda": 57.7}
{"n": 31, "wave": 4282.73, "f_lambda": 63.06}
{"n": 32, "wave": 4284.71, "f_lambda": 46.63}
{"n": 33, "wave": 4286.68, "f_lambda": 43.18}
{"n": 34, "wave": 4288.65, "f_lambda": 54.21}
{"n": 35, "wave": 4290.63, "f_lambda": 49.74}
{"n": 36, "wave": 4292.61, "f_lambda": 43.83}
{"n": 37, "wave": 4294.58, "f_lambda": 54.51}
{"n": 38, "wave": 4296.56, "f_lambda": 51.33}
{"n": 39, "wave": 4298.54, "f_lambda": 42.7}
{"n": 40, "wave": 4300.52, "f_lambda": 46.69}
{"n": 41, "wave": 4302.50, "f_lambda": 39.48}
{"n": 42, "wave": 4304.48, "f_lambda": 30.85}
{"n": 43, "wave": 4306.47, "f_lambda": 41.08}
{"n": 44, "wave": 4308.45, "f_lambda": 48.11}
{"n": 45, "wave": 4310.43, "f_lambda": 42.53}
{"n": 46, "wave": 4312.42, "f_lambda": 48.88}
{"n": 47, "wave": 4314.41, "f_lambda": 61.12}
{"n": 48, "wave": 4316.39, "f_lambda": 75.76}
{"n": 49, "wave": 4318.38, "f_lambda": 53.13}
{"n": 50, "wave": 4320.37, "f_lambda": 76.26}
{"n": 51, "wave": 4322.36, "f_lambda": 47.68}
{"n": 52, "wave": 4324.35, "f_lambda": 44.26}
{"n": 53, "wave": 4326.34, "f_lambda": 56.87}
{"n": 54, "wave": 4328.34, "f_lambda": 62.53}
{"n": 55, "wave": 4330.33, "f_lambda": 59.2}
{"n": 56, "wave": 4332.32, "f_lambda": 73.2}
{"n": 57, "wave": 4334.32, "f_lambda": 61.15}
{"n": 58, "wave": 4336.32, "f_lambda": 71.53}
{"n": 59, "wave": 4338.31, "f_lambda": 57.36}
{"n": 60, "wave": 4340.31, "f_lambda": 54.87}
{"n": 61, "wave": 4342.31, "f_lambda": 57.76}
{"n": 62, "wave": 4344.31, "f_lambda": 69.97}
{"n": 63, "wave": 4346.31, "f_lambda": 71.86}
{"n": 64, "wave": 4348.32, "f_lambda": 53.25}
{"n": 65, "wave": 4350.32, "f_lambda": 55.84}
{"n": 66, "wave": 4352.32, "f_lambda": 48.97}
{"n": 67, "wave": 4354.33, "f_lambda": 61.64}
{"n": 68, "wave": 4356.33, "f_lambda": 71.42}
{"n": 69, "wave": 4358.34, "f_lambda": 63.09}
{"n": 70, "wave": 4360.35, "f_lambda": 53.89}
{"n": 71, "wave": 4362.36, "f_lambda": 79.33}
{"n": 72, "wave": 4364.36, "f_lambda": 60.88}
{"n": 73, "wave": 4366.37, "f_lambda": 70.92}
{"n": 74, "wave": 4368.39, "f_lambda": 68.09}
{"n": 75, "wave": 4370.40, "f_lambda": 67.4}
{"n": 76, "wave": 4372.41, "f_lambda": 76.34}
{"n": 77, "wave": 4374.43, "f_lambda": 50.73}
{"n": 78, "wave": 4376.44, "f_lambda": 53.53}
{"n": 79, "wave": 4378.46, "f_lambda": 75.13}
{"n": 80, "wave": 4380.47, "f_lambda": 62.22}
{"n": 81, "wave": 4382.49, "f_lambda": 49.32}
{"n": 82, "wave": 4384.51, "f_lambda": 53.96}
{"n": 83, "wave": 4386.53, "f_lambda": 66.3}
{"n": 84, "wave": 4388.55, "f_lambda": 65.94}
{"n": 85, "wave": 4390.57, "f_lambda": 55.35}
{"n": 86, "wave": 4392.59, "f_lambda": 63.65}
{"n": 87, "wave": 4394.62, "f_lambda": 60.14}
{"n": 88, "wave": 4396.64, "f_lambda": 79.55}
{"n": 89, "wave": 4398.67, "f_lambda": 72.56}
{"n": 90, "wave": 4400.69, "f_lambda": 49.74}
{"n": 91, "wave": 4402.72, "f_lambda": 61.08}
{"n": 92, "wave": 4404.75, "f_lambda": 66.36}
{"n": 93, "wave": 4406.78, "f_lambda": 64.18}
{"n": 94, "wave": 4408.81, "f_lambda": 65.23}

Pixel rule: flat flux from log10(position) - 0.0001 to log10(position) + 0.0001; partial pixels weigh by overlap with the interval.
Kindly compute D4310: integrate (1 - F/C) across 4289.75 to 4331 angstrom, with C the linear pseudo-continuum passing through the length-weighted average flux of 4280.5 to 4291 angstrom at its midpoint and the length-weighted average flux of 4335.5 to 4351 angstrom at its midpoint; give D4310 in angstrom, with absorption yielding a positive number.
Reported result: 3.74 angstrom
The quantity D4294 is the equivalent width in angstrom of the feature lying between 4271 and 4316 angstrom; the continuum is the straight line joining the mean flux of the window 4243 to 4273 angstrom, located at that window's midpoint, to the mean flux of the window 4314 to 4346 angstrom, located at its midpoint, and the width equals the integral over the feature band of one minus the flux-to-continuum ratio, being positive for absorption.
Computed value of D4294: 7.1 angstrom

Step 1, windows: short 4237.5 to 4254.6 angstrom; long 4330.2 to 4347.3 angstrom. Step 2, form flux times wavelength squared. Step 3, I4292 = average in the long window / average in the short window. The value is 1.21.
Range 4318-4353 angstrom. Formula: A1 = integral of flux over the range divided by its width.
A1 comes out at 60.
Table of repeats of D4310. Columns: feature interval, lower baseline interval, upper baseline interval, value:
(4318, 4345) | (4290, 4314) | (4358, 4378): -3.26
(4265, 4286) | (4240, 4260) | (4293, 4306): -2.68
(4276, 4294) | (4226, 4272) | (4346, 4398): 1.58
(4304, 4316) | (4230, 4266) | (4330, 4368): 2.61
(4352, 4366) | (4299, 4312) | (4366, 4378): -0.84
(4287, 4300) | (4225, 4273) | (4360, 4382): 2.31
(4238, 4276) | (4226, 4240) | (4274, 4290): -0.91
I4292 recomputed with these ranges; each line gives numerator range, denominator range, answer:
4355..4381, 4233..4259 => 1.26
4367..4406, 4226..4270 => 1.19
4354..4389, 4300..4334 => 1.22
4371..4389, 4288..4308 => 1.41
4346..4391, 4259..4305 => 1.24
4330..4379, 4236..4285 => 1.17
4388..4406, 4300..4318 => 1.37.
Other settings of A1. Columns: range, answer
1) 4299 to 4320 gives 49.4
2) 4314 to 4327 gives 59.3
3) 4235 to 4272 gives 56.3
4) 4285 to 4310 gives 45.5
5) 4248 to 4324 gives 54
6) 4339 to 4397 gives 62.6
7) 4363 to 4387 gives 63.1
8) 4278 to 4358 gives 55.3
